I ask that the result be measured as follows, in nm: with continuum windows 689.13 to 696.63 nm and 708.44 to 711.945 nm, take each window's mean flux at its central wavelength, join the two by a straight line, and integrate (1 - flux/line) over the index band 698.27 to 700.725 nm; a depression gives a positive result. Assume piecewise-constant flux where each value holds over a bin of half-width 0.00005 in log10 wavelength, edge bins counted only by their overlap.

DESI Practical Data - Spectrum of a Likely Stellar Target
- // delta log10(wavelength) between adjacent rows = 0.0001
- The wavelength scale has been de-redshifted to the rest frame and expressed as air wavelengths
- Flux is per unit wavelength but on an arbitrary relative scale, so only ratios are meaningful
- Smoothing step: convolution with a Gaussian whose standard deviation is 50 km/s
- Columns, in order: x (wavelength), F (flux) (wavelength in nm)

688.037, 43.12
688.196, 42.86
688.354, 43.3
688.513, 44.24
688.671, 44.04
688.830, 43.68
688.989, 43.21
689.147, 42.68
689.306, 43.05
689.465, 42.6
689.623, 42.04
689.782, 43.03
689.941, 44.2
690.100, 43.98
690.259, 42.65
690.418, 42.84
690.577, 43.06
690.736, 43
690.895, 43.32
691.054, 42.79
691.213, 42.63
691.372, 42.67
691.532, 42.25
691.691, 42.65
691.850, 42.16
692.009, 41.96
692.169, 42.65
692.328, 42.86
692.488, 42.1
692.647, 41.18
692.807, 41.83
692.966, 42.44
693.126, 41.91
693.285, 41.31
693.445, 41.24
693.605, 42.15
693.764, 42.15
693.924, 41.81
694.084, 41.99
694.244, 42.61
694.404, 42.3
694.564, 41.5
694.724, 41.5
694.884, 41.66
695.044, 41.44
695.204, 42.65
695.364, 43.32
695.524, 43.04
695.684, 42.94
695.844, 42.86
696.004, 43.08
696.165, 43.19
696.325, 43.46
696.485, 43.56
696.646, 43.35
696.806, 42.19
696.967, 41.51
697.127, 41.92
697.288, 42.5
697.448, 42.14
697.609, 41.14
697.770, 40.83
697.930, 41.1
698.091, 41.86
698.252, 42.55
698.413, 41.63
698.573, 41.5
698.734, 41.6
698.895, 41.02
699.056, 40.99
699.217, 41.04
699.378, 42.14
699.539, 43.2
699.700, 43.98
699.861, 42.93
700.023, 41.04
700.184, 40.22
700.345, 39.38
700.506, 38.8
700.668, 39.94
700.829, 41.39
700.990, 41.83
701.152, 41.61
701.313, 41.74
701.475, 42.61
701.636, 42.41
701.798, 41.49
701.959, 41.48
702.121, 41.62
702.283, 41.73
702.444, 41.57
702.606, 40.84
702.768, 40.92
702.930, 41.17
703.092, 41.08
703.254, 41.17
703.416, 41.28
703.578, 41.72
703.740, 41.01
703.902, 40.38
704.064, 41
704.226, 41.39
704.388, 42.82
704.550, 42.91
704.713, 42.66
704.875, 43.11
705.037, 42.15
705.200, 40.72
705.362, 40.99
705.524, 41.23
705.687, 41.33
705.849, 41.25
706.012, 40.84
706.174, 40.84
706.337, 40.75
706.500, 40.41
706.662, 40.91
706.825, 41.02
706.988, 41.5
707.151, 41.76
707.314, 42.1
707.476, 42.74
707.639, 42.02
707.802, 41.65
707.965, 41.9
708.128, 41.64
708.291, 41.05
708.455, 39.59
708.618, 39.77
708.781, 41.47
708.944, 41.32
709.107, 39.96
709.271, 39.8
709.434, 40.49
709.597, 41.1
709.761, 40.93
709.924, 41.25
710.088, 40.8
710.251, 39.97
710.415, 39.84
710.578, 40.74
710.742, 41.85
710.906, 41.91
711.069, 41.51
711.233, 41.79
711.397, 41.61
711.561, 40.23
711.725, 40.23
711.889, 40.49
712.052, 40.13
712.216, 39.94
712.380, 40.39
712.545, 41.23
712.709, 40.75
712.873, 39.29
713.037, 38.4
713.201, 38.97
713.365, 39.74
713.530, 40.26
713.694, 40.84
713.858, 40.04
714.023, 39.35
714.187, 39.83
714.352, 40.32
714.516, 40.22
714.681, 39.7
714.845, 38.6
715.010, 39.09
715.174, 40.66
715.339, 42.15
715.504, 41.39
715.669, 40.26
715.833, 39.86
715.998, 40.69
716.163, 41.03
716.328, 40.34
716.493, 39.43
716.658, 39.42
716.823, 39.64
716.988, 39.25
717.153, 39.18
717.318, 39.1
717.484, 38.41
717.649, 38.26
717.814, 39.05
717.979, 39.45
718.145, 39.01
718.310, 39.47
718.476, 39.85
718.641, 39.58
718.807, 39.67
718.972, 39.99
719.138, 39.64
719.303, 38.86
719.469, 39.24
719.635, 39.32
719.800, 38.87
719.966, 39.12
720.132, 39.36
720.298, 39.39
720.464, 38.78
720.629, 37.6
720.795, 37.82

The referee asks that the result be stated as 0.03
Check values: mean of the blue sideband 42.5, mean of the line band 41.3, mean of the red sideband 40.8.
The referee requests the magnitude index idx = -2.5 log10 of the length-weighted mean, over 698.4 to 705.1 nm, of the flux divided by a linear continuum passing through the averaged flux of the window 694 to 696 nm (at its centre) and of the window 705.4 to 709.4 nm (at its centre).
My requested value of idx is 0.00 mag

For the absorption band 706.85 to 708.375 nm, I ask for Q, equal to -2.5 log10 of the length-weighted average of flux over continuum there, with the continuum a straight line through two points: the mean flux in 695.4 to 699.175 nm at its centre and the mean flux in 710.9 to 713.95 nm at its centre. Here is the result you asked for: -0.022 mag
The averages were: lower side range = 42.2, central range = 41.8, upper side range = 40.4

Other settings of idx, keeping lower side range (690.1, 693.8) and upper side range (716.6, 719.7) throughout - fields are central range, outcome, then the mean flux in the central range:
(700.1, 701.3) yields 0.021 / 40.6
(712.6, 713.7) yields 0.004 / 39.7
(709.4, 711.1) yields -0.020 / 41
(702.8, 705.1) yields -0.019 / 41.7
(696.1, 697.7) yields -0.017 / 42.5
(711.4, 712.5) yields -0.009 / 40.4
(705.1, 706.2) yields -0.008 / 41.1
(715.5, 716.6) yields -0.022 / 40.3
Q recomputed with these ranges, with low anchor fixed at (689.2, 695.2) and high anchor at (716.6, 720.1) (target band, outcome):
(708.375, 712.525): -0.01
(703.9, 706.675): -0.02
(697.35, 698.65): 0.00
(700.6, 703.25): -0.01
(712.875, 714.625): 0.00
